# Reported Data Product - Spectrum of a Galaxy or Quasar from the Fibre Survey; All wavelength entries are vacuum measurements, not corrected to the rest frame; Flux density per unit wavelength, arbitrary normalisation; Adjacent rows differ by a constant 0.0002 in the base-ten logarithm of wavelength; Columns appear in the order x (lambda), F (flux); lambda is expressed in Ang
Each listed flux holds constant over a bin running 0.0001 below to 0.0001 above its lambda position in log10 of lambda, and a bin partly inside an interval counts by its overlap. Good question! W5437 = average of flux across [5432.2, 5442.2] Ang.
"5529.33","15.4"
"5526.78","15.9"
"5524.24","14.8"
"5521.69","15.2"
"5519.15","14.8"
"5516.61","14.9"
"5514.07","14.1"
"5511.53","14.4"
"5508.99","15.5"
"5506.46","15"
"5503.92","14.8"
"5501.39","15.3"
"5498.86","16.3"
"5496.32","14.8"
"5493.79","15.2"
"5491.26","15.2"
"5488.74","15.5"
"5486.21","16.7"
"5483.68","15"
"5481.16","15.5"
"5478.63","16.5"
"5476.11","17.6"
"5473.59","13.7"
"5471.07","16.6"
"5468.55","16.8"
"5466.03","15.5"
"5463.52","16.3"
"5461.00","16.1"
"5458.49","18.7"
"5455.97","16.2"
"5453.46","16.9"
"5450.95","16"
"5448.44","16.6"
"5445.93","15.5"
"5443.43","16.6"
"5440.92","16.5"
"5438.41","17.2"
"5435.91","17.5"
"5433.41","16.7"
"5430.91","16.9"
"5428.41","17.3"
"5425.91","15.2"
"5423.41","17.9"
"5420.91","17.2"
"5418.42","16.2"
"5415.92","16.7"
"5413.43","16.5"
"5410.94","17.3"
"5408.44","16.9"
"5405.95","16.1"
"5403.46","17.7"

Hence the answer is 17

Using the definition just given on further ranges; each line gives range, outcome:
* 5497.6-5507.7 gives 15.4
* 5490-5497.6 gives 15.1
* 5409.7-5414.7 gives 16.9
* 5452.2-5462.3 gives 17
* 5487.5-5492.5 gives 15.4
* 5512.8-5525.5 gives 14.8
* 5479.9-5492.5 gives 15.6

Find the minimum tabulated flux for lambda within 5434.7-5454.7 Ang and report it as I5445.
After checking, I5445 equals 15.5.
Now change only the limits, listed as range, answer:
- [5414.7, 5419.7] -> 16.2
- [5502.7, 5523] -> 14.1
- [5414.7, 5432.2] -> 15.2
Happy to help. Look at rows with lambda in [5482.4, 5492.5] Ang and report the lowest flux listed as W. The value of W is 15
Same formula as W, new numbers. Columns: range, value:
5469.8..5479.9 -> 13.7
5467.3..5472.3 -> 16.6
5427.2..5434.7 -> 16.7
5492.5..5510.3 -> 14.8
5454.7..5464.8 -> 16.1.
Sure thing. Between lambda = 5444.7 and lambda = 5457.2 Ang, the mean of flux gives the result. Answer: 16.2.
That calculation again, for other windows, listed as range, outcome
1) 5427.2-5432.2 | 17.1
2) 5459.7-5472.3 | 16.3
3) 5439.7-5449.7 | 16.3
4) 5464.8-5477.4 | 16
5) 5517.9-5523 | 15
